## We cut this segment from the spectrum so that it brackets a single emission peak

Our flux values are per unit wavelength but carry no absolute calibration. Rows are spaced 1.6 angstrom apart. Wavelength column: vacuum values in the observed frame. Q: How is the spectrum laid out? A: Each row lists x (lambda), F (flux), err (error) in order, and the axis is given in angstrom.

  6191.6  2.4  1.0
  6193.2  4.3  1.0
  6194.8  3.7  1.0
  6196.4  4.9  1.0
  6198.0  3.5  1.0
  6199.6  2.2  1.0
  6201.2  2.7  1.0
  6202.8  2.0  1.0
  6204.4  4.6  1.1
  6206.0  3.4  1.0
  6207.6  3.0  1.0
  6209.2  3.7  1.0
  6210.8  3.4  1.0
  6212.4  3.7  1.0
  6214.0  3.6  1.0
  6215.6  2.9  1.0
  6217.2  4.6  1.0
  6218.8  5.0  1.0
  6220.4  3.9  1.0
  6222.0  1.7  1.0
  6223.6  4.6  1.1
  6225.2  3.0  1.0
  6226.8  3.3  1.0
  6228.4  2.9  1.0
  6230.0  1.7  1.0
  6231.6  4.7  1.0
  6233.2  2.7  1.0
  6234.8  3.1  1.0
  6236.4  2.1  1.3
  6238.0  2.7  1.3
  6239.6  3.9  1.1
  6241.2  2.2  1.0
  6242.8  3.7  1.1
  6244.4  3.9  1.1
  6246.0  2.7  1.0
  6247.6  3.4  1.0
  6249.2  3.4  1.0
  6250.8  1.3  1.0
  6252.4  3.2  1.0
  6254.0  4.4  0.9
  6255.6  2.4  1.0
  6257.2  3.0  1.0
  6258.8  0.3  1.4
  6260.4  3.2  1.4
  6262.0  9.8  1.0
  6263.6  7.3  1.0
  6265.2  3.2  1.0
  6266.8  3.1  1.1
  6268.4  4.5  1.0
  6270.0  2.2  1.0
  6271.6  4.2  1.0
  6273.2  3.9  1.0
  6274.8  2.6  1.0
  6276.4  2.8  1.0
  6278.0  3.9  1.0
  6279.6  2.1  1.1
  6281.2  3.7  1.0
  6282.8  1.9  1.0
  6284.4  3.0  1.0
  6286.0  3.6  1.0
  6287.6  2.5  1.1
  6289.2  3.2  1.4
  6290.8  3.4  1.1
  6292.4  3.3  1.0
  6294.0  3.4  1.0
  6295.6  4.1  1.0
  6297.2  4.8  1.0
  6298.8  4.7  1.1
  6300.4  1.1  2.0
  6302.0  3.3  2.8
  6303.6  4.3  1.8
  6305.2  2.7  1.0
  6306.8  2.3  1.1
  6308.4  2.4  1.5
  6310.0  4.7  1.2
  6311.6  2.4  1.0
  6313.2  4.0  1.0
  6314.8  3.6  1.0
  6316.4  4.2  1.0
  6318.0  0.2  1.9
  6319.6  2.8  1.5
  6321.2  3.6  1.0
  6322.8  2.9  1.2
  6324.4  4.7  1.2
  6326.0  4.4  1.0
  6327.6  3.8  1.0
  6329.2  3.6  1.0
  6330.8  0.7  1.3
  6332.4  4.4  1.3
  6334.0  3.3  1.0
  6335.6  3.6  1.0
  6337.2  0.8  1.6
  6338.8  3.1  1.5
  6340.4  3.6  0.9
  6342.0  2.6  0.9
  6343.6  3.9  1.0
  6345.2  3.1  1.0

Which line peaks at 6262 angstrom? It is H-beta 4861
